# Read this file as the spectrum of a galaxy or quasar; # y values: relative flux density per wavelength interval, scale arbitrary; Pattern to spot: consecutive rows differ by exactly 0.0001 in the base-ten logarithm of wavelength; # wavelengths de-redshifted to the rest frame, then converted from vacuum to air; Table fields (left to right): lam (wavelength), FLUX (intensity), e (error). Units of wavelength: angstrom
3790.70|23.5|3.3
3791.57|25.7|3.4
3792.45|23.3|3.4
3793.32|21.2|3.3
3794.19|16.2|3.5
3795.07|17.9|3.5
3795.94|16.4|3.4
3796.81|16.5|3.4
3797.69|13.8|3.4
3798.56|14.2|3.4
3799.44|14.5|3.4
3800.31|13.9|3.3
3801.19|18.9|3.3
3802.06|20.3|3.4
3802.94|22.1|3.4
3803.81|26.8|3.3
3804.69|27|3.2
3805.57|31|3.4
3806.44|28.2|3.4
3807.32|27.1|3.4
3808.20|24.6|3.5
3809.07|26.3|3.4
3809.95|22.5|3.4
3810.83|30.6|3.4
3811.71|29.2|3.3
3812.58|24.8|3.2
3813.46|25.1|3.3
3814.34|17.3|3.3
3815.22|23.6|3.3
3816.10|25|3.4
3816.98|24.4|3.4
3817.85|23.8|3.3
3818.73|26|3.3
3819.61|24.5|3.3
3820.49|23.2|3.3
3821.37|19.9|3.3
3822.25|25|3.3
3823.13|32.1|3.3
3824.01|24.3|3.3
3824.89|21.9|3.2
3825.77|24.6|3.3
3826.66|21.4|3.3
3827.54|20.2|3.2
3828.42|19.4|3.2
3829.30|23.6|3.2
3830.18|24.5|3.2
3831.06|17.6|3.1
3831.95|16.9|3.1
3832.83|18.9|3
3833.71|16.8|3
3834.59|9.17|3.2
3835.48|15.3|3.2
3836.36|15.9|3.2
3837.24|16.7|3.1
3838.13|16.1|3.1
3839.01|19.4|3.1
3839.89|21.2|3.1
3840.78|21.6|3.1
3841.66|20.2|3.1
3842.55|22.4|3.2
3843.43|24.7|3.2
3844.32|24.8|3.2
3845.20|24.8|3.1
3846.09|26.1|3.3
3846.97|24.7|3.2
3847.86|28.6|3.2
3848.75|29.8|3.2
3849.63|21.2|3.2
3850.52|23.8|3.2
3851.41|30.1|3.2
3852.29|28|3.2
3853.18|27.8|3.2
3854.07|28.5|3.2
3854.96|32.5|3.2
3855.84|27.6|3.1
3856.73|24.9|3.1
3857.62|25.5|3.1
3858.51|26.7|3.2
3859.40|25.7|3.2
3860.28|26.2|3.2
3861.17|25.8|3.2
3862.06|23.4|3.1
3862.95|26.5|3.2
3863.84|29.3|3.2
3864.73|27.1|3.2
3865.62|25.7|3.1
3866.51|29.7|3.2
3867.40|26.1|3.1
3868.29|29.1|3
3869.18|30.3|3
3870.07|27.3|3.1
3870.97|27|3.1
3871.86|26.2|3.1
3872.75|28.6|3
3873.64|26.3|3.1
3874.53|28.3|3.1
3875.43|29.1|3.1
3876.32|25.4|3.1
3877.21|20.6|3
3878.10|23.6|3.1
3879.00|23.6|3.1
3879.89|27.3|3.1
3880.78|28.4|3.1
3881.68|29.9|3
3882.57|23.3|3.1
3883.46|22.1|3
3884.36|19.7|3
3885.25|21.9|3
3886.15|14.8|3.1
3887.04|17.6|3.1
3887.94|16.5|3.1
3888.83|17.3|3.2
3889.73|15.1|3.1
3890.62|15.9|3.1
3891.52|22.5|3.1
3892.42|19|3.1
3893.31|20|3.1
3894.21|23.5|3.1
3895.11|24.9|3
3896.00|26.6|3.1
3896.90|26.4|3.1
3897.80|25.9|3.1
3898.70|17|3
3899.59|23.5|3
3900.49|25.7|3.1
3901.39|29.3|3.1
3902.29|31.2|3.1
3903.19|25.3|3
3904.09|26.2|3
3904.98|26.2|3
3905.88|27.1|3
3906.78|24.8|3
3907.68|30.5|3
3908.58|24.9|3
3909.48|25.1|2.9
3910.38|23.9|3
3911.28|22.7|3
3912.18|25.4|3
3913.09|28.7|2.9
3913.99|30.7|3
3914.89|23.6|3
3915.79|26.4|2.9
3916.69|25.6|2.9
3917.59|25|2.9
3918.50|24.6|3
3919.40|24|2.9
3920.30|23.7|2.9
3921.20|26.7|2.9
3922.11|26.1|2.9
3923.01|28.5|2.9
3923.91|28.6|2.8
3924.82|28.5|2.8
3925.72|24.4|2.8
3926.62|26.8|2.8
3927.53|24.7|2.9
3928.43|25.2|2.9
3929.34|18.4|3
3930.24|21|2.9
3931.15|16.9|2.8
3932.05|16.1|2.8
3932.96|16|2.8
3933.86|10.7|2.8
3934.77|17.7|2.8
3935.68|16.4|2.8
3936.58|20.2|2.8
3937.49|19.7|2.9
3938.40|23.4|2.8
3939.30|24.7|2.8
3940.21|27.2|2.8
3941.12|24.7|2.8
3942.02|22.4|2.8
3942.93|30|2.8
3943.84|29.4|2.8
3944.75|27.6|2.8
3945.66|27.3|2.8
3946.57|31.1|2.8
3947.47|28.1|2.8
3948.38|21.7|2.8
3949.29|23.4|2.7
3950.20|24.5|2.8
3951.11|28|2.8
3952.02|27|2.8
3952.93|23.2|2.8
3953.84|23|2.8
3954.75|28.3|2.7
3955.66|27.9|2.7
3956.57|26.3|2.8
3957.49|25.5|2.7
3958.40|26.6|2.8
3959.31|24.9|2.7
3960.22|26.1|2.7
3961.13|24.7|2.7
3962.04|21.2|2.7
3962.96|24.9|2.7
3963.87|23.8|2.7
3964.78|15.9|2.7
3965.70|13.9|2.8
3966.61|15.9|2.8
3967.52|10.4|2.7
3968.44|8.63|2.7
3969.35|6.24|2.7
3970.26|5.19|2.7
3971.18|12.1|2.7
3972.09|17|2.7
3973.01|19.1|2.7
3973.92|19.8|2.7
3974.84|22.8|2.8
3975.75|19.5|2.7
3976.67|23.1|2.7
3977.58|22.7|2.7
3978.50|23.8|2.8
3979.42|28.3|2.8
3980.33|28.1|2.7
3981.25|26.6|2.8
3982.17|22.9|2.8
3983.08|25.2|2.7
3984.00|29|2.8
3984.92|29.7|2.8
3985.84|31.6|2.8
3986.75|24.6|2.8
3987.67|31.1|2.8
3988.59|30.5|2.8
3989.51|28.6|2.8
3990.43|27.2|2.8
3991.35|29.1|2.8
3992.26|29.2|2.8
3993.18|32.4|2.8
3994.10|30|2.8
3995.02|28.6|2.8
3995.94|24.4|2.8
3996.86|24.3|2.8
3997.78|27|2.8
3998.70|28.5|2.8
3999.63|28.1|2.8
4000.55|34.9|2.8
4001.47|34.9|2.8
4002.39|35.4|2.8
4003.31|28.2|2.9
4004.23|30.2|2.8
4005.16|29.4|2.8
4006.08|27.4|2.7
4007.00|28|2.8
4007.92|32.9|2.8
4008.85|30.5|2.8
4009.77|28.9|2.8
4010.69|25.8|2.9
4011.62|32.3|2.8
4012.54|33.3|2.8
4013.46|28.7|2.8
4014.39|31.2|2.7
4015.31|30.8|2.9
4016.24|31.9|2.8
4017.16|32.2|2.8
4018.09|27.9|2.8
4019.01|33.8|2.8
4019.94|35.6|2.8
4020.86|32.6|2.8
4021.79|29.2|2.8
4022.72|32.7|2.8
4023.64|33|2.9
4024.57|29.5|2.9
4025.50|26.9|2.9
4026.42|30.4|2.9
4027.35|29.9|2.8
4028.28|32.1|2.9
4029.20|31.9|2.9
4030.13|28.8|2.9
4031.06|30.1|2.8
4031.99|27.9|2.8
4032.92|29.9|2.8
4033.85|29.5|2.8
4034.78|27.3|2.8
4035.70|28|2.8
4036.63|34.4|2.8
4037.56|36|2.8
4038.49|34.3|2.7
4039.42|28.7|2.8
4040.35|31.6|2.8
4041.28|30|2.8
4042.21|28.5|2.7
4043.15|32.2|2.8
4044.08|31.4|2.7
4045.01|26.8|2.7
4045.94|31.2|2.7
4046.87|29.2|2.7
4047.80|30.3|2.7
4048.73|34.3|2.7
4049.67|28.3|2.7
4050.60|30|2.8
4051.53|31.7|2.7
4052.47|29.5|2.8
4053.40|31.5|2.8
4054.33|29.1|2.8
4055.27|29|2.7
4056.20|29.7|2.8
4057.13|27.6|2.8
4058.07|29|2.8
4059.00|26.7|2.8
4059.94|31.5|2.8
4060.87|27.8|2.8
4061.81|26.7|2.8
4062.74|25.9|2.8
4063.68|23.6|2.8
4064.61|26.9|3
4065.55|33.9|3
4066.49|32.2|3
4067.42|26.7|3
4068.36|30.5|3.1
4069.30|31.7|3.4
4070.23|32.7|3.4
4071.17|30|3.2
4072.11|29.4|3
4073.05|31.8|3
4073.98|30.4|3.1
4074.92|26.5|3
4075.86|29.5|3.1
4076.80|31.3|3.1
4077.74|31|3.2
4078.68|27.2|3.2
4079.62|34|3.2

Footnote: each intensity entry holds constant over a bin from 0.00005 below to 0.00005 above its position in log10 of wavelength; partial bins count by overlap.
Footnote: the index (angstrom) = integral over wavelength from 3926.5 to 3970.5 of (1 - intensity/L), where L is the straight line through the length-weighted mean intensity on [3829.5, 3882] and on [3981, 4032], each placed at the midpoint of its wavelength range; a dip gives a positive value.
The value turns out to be 9.2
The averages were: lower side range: 24.6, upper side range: 29.8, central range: 21.9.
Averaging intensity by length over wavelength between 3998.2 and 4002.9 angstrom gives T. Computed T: 32.2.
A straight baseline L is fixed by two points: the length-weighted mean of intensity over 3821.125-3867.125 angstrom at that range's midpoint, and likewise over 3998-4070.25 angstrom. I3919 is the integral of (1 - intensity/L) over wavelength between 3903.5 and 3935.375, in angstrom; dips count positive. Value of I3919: 2.52 angstrom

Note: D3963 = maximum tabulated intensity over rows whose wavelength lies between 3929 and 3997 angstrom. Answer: 32.4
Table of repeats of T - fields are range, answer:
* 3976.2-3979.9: 24.5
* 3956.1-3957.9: 25.8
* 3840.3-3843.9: 22.2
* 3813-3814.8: 21.2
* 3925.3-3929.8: 23.9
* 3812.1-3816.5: 23.2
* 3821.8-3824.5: 27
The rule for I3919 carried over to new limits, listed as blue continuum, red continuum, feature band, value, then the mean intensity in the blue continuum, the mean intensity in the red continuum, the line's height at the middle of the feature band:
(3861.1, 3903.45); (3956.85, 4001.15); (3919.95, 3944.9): 1.0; 24.3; 23.7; 24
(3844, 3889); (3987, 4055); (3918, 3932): 1.6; 25.6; 30.3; 27.4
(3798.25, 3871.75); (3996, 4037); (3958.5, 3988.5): 7.7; 23.9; 30.3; 28.8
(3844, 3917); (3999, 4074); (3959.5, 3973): 5.6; 25.2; 30.3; 28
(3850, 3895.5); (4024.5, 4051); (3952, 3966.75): 2.2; 24.8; 30.3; 27.7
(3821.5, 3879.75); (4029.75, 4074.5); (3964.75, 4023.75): 4.0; 24.3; 29.9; 28.3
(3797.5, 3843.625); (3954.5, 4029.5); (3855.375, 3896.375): -1.8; 21.9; 26.5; 23.4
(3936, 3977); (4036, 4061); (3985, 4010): -3.6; 22.1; 30.4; 25.8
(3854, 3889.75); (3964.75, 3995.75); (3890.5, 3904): 0.3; 25.2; 22.7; 24.6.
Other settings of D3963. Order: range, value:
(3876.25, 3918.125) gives 31.2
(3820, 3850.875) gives 32.1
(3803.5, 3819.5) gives 31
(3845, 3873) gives 32.5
